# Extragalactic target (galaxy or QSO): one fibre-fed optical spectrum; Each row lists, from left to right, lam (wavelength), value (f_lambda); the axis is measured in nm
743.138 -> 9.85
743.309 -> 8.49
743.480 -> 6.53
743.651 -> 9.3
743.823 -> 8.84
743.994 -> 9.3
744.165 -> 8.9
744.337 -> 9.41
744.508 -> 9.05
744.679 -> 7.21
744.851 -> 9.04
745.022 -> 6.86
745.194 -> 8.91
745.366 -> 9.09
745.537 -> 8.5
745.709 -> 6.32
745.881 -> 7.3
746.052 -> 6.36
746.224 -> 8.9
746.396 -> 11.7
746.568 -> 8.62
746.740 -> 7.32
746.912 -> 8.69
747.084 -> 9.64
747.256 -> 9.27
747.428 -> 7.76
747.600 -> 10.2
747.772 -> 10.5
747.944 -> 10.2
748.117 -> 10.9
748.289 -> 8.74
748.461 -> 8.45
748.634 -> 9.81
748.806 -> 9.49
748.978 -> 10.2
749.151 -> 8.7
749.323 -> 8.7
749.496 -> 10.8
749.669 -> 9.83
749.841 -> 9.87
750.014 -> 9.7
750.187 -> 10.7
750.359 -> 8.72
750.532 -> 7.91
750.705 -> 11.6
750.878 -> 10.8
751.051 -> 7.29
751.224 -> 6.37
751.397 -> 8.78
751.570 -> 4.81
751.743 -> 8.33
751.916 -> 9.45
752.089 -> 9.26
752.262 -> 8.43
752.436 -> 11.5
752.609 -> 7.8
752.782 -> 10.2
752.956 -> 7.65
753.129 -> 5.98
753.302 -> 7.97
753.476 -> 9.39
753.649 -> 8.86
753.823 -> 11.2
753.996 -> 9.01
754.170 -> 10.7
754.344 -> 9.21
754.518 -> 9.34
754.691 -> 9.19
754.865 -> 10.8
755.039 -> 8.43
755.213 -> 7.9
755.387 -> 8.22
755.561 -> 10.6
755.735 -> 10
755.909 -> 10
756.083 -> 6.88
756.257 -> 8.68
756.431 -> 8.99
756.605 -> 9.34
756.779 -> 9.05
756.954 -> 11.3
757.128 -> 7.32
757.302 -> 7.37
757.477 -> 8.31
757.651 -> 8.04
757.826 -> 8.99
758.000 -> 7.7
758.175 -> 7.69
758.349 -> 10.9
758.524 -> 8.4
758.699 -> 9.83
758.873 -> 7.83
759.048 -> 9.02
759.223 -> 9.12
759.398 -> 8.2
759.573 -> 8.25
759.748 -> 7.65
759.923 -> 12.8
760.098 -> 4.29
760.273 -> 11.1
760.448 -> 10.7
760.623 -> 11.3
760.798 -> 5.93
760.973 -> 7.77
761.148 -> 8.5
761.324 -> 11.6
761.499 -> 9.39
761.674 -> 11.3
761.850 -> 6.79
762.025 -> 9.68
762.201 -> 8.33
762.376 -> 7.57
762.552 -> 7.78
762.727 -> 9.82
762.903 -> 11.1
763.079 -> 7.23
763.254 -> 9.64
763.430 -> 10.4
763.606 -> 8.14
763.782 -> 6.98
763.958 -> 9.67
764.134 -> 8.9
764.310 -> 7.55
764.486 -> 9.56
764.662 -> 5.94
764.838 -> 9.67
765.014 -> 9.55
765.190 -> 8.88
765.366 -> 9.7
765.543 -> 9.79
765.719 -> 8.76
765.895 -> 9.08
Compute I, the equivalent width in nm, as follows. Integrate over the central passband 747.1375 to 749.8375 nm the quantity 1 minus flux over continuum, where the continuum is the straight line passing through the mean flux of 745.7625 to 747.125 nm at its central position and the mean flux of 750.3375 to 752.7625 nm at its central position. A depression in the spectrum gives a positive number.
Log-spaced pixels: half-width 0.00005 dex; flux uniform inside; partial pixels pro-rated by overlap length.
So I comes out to -0.32 nm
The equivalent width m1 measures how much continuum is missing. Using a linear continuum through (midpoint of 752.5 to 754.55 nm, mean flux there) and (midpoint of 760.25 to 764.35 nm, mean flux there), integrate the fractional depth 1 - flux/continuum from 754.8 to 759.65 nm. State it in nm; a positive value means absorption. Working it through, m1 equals 0.09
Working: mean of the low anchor 8.96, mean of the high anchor 9.03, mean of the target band 8.82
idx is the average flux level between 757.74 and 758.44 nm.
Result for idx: 8.82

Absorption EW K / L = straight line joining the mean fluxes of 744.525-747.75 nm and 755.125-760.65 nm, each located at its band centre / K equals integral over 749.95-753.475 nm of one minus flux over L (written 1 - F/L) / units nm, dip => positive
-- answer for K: 0.003 nm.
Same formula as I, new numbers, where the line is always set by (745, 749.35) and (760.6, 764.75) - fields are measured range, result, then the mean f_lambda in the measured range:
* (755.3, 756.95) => -0.070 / 9.2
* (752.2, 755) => -0.110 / 9.19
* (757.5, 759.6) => 0.031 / 8.66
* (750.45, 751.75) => 0.095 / 8.23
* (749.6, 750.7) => -0.089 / 9.61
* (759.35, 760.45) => -0.015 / 8.89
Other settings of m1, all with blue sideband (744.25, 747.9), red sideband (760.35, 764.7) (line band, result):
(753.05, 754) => 0.00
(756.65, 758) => 0.03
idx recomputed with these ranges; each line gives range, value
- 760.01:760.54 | 8.73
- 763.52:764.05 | 8.26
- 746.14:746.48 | 10.3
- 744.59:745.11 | 7.72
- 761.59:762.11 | 9.24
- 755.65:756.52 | 8.91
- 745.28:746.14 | 7.52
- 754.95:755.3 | 8.17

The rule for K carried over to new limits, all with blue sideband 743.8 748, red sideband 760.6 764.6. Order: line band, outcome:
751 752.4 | 0.123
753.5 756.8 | -0.189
